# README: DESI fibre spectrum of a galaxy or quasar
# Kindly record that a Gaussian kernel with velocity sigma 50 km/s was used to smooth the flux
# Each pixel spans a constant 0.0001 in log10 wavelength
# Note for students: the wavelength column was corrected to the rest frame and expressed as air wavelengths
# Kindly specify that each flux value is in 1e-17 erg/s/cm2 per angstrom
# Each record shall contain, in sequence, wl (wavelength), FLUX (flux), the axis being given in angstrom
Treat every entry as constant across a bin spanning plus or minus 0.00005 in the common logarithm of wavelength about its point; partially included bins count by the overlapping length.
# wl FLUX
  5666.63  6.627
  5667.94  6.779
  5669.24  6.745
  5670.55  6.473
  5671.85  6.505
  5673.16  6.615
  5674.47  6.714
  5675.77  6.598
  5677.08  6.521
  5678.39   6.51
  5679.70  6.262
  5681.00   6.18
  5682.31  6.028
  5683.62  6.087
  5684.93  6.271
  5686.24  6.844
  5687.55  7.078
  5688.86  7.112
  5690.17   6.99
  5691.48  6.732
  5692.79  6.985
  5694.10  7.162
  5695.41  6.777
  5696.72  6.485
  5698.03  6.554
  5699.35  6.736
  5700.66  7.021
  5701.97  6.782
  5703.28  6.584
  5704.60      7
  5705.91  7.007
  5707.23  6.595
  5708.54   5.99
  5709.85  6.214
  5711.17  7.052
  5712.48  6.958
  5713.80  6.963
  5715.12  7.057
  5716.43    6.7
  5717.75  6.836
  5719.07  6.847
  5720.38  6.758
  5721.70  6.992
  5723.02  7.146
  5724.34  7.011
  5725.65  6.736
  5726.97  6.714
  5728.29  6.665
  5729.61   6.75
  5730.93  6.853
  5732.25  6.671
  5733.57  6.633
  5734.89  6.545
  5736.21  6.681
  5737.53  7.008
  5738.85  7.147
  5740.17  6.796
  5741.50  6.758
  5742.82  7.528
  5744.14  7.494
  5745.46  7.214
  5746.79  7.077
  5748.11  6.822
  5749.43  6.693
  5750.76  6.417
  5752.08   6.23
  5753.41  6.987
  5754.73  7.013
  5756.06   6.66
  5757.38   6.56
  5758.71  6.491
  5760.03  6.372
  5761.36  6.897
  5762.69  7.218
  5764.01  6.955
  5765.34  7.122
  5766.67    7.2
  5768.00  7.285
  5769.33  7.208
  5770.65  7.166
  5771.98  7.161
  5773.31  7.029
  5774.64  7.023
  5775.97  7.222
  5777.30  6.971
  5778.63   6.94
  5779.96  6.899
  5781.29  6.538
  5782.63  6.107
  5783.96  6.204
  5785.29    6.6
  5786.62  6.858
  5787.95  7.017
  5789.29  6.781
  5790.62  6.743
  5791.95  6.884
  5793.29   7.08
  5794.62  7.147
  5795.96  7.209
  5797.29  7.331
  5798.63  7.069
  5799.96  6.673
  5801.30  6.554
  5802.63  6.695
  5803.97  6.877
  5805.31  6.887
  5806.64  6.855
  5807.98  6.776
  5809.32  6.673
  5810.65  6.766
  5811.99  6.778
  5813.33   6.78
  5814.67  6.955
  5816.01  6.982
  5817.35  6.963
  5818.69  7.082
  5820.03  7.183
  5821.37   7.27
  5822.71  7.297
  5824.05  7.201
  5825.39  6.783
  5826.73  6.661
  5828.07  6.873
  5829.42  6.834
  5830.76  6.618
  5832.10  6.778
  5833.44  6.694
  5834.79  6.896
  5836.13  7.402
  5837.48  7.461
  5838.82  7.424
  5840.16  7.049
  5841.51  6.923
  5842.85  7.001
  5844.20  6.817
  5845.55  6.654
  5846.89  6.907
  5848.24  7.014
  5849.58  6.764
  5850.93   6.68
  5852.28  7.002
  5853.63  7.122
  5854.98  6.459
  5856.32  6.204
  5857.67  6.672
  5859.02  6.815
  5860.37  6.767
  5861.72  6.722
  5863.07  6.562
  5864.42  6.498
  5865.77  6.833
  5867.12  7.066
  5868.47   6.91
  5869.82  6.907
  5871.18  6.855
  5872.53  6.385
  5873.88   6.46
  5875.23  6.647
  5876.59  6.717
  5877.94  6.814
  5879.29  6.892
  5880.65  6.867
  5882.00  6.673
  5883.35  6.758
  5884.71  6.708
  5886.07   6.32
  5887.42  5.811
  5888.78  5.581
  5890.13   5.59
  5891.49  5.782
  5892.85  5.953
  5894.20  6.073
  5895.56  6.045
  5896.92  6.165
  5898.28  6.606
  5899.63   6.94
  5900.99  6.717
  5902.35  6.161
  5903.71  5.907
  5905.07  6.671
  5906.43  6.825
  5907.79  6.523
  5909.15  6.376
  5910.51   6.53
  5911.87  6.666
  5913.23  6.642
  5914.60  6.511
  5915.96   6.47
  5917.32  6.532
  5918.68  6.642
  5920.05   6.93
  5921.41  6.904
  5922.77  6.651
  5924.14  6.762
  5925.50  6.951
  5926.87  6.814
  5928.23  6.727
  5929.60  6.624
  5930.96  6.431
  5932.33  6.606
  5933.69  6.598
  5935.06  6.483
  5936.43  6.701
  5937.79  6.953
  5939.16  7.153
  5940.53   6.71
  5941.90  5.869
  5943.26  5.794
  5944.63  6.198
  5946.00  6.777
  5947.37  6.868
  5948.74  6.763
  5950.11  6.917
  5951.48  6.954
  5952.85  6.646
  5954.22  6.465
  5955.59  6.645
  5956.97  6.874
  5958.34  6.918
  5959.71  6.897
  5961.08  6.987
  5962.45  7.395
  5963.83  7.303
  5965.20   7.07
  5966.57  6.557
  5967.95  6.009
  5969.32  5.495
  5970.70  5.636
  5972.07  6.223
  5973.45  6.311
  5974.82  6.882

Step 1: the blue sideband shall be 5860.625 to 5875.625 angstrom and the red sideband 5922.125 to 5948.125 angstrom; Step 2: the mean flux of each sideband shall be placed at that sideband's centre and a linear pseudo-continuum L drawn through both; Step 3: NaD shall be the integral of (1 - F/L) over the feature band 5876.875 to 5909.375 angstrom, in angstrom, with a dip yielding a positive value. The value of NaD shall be 1.5 angstrom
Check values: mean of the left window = 6.72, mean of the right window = 6.61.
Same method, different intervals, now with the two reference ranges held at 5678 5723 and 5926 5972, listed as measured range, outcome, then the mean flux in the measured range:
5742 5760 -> -0.4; 6.85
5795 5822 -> -1.0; 6.92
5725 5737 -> 0.0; 6.7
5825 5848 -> -0.9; 6.93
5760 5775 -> -0.9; 7.08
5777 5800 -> -0.5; 6.84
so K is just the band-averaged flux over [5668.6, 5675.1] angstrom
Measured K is 6.6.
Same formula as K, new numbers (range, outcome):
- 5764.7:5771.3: 7.2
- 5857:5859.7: 6.74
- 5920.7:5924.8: 6.77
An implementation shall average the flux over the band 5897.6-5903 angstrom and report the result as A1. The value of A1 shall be 6.61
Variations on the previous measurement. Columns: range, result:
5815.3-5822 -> 7.09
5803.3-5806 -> 6.89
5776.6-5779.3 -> 6.96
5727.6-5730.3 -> 6.7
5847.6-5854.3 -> 6.91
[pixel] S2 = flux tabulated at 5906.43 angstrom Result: 6.825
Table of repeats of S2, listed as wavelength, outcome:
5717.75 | 6.836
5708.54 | 5.99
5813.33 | 6.78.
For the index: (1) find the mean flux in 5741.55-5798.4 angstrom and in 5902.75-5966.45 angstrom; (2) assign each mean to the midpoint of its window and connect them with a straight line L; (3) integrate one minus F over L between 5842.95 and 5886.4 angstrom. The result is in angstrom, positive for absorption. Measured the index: 0.3 angstrom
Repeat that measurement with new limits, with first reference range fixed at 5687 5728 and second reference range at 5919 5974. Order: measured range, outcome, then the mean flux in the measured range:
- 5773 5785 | 0.02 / 6.76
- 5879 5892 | 0.78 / 6.29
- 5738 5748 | -0.48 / 7.12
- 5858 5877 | -0.07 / 6.72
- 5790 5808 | -0.44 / 6.92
